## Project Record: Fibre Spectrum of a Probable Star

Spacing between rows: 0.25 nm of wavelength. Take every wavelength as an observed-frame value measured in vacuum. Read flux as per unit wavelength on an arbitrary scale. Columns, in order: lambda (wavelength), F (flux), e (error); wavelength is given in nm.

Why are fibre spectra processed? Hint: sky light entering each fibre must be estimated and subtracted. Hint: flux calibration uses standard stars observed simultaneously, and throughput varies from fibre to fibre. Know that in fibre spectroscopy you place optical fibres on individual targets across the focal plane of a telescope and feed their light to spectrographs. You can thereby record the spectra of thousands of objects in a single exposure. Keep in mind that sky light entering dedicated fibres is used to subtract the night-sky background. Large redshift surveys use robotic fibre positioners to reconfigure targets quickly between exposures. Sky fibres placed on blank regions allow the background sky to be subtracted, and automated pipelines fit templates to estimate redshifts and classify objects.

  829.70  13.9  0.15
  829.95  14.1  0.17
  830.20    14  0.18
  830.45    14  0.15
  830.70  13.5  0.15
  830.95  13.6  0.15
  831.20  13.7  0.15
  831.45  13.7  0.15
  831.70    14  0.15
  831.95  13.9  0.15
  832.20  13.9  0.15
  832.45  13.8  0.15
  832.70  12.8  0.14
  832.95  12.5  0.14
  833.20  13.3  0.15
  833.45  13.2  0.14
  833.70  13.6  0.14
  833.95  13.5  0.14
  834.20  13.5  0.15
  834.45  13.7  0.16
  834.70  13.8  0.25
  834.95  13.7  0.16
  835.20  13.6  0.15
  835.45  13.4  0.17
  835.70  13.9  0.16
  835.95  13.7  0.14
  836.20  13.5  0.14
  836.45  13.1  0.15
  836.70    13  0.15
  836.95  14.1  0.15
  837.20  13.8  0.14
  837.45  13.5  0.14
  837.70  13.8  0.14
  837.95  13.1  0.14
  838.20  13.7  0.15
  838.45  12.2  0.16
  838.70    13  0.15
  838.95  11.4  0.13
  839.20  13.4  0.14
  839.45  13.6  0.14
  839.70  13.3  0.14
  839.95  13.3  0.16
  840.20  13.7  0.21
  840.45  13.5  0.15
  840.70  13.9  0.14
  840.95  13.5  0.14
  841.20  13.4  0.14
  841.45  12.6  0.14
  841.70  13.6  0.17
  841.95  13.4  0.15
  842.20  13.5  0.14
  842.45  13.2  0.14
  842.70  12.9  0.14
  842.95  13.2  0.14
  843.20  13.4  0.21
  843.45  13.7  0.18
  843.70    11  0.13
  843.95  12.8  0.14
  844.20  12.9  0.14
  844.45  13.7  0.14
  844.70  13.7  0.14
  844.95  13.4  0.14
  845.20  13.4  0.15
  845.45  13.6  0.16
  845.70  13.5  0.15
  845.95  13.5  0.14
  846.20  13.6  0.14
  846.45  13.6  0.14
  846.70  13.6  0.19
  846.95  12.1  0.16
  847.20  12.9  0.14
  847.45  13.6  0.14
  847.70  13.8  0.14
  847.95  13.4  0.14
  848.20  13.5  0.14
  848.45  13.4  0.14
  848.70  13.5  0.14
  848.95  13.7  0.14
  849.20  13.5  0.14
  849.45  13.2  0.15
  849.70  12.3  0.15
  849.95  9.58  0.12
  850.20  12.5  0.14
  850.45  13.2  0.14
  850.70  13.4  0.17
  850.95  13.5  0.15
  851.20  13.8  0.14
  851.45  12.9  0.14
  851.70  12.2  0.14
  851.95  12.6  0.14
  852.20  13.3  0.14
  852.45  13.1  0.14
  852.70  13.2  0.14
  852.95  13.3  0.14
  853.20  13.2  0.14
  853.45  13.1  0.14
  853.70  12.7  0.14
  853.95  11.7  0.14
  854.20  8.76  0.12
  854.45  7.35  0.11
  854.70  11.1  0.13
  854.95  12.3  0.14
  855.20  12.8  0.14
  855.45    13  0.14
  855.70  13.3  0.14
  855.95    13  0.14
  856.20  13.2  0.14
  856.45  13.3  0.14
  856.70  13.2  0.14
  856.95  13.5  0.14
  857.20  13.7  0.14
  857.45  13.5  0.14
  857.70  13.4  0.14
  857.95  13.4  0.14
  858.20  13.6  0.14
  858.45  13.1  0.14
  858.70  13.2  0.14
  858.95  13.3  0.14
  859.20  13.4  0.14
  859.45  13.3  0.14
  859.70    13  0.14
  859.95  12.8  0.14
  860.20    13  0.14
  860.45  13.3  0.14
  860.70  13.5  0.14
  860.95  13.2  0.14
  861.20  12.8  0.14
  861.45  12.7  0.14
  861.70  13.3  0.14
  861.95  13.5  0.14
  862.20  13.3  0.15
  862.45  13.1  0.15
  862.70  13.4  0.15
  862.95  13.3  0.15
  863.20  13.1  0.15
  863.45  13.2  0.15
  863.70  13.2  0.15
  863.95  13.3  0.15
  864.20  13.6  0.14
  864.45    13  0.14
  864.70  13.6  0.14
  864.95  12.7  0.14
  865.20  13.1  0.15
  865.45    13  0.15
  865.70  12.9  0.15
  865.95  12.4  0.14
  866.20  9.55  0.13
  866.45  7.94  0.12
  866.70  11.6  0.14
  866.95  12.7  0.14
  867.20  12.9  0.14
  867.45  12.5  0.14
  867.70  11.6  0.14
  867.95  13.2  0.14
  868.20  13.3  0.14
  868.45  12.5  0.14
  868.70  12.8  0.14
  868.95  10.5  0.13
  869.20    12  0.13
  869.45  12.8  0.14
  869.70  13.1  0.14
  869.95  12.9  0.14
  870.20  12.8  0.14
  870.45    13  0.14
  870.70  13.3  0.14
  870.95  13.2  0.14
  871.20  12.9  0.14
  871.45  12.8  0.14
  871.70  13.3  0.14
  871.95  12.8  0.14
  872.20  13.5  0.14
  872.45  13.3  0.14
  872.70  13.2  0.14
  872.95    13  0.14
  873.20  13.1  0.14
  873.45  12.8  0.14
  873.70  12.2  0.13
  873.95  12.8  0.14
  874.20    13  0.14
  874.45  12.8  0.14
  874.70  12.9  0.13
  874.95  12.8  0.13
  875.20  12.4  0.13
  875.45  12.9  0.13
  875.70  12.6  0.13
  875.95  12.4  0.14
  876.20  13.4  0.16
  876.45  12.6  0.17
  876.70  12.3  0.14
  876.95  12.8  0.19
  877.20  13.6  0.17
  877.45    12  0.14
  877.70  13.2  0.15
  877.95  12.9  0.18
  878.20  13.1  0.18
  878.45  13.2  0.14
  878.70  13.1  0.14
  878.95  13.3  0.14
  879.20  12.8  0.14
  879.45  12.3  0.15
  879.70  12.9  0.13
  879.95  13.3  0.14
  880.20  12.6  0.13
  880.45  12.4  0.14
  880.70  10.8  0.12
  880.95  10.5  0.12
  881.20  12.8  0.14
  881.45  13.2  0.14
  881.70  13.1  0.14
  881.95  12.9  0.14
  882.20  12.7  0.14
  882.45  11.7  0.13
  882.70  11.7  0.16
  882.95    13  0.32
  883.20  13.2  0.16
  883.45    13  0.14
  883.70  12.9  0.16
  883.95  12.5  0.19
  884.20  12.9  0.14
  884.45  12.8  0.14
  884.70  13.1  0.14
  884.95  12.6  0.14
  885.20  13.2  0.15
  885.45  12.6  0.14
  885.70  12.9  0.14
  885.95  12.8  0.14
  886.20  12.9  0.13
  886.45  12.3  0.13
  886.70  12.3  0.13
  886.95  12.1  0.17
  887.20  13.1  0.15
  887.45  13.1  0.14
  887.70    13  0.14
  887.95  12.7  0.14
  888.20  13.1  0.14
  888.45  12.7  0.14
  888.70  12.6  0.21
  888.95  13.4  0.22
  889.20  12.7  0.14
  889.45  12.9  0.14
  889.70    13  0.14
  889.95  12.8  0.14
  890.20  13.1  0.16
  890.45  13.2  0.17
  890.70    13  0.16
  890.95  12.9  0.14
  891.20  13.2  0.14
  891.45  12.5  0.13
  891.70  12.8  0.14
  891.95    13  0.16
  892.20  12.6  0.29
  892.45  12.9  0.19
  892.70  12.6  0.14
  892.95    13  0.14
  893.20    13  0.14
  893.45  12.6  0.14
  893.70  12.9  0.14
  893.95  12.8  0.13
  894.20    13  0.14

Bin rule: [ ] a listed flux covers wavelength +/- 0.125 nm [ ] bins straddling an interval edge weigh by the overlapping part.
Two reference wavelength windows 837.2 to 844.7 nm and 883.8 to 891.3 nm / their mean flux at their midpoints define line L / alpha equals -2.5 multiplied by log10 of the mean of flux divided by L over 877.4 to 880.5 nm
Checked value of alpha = 0.00 mag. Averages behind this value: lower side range 13.2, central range 12.9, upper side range 12.8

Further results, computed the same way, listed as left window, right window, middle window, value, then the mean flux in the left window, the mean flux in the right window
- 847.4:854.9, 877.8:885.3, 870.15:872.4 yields -0.036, 12.6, 12.7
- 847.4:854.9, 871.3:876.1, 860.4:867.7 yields 0.003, 12.6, 12.9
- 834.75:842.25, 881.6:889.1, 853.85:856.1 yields 0.147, 13.4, 12.8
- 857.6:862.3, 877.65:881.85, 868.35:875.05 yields 0.006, 13.2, 12.7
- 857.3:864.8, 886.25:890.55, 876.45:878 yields 0.019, 13.2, 12.8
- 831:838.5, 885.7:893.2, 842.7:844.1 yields 0.048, 13.5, 12.8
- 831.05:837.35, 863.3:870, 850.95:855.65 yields 0.052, 13.5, 12.4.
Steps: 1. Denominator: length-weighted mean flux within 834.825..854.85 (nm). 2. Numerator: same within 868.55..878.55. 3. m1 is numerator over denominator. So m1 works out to 0.98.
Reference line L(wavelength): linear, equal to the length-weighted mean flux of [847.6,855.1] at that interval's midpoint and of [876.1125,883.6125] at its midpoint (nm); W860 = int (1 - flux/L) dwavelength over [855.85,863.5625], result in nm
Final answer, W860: -0.40 nm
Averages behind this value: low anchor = 12.6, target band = 13.2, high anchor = 12.7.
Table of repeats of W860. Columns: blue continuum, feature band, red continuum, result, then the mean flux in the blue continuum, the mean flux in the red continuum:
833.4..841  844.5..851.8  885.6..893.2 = 0.07 nm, 13.4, 12.8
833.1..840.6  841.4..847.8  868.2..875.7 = 0.01 nm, 13.4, 12.8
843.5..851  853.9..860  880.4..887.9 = 0.15 nm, 13.1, 12.6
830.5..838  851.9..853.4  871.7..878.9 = 0.01 nm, 13.5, 12.9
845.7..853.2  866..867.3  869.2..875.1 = 0.20 nm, 13.1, 12.9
